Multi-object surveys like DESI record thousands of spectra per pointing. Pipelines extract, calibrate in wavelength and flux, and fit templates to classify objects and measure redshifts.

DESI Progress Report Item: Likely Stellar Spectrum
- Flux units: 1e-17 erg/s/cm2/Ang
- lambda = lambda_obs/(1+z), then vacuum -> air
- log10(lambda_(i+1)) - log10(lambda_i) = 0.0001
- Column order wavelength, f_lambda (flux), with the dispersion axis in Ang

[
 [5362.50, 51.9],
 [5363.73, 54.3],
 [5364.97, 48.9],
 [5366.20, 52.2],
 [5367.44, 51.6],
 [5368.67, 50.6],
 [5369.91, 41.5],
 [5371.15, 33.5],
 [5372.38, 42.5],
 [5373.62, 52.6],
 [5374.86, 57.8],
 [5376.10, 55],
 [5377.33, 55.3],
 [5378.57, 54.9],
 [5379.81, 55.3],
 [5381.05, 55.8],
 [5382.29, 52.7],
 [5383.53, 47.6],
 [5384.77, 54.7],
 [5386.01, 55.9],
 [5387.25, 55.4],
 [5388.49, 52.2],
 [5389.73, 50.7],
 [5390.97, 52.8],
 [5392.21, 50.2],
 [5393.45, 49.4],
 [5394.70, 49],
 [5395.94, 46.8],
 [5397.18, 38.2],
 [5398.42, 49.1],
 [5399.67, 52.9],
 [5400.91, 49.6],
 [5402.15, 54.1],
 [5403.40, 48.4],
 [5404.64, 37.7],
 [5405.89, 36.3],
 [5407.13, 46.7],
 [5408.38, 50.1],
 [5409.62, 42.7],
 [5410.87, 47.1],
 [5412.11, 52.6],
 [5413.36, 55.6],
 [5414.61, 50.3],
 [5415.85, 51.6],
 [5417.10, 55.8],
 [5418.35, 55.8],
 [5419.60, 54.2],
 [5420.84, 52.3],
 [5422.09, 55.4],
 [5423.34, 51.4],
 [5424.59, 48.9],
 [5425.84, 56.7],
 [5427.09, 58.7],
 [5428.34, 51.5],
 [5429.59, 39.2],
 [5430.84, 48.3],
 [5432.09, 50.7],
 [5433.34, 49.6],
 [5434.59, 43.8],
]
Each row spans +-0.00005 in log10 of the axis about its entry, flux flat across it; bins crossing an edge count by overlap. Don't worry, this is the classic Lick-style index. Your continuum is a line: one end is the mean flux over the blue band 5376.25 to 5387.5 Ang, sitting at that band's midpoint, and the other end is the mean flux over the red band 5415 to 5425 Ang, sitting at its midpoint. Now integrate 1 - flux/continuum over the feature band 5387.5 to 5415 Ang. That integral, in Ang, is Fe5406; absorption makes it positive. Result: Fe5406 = 2.7 Ang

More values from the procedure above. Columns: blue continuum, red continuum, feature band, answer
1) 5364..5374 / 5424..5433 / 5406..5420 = -0.27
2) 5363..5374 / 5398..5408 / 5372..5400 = -2.67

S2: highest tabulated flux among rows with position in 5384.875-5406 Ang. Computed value 55.9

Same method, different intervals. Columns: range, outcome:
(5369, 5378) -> 57.8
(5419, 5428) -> 58.7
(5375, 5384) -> 55.8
